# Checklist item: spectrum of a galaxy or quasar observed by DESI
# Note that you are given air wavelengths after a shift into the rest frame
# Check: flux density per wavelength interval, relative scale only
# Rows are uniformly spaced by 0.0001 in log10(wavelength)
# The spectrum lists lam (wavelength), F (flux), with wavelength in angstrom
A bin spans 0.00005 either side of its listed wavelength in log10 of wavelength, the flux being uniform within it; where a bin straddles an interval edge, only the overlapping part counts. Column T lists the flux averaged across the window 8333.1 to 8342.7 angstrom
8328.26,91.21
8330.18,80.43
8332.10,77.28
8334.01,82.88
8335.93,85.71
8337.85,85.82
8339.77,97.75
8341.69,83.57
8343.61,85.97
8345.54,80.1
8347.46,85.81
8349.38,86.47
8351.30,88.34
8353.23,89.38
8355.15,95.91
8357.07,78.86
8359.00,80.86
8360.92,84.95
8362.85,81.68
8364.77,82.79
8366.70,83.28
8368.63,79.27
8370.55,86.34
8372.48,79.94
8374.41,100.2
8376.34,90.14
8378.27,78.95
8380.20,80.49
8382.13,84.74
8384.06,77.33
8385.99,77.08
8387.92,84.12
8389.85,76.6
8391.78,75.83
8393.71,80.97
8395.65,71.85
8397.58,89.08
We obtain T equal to 87.2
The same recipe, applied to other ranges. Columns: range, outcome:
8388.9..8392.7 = 76.3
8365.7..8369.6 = 81.3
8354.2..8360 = 85.2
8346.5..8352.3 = 86.9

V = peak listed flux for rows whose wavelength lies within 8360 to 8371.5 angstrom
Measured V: 86.34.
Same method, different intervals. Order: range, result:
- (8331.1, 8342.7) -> 97.75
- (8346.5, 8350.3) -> 86.47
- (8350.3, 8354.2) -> 89.38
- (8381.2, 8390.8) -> 84.74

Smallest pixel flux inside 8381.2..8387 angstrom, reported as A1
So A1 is 77.08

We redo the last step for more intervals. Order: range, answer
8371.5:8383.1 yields 78.95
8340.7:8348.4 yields 80.1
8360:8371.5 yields 79.27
